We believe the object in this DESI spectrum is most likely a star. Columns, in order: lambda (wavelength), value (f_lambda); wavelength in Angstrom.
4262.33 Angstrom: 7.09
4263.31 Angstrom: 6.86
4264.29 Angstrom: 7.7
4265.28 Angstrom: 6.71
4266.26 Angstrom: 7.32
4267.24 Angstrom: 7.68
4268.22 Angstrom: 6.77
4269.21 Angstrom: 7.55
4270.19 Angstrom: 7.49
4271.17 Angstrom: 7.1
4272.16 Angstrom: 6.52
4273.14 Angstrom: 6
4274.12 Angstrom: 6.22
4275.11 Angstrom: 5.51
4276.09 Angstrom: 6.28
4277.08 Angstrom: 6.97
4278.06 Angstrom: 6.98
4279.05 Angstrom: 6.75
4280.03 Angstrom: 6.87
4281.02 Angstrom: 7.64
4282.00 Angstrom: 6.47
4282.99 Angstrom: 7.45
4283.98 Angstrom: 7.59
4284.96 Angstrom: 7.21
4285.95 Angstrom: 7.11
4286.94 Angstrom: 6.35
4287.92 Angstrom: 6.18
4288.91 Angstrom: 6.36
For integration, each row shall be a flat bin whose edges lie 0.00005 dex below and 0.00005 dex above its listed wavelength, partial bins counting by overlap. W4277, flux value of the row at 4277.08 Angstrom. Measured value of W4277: 6.97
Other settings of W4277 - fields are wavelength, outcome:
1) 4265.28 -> 6.71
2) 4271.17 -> 7.1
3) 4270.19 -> 7.49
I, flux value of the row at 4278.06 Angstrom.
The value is 6.98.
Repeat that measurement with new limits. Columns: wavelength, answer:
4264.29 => 7.7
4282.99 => 7.45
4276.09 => 6.28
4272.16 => 6.52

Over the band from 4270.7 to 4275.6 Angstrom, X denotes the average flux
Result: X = 6.26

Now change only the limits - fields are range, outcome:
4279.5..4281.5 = 7.25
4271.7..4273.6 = 6.27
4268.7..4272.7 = 7.14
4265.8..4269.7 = 7.33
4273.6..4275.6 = 5.87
